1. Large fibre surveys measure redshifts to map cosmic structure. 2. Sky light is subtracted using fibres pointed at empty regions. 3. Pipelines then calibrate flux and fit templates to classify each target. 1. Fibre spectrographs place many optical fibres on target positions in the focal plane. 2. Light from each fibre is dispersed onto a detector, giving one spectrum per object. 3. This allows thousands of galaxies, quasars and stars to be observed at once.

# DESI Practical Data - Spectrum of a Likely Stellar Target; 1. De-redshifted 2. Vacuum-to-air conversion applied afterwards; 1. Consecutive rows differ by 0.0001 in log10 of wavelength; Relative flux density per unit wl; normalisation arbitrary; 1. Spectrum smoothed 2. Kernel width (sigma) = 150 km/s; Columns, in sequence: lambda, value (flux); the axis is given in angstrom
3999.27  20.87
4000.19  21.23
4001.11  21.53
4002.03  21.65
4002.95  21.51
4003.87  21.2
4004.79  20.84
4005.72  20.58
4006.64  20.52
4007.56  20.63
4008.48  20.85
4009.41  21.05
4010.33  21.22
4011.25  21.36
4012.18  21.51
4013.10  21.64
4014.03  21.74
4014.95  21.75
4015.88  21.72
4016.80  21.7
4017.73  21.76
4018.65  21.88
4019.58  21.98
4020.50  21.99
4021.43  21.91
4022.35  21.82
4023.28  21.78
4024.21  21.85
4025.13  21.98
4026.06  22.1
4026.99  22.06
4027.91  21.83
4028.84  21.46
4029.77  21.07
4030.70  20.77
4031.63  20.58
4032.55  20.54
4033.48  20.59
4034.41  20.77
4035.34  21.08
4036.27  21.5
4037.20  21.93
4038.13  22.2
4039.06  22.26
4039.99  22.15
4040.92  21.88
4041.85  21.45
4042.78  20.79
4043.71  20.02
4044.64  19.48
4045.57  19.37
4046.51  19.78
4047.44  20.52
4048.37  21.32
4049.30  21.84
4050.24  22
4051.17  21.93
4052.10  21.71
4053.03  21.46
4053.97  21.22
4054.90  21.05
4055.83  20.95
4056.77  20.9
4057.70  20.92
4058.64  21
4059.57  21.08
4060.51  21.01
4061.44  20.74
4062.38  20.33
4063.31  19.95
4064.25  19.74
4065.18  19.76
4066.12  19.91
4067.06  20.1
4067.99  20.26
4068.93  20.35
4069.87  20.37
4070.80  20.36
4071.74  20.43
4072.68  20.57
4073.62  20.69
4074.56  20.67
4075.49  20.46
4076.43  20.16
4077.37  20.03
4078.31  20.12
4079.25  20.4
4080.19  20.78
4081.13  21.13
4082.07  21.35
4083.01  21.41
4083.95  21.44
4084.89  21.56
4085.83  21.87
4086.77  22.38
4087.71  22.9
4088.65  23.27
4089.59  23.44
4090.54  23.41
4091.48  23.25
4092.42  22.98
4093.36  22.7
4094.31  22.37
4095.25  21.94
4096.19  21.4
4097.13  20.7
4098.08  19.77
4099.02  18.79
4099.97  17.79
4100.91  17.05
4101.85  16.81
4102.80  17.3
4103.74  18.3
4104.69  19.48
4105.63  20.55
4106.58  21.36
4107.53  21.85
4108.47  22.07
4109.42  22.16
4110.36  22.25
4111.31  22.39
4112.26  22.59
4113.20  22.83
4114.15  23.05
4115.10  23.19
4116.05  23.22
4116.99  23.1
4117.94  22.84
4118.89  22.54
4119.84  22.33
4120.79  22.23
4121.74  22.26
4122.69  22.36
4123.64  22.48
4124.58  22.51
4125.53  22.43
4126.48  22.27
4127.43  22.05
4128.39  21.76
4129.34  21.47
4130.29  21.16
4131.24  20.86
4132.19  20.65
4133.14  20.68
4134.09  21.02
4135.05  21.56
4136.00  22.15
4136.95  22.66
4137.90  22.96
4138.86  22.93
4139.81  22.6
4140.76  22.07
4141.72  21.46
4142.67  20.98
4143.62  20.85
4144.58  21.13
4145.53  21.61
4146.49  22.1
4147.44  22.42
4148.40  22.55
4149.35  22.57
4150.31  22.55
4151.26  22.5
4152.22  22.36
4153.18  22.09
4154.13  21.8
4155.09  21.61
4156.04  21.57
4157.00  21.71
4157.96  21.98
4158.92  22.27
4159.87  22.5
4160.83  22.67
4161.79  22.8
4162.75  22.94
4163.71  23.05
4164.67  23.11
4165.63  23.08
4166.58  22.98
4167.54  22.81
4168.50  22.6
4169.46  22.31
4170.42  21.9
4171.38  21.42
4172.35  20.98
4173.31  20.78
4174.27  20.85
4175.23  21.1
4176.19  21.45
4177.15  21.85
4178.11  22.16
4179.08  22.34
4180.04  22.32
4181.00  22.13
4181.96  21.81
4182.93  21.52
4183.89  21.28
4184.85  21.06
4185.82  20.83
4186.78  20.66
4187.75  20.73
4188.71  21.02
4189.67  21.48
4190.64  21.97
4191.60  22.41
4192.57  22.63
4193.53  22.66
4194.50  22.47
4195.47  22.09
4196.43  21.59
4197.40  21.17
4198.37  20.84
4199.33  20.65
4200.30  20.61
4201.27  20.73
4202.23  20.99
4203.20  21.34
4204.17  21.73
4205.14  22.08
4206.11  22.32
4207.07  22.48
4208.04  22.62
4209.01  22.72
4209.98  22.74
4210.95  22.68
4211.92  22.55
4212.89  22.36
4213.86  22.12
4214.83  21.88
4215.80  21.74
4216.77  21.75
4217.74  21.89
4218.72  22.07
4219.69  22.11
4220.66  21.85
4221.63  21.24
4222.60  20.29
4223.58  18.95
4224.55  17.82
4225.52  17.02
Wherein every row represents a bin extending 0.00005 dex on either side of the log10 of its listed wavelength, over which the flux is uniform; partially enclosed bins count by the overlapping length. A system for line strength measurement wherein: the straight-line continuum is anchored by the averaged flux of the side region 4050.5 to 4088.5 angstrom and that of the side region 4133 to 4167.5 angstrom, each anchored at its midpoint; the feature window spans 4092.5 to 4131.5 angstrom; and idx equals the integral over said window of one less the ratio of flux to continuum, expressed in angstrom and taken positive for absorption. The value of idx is 0.3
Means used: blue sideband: 20.9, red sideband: 22.2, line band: 21.4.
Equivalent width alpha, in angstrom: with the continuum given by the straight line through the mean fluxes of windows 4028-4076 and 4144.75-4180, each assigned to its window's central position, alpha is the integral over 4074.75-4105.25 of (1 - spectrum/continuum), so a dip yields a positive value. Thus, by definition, 0.66 angstrom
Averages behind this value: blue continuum 20.9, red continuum 22.1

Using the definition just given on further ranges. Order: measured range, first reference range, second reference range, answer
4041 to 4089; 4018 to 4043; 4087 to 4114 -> 1.17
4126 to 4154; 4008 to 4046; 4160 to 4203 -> -0.23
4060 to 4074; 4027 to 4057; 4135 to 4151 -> 0.71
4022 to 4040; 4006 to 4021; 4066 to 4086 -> -0.23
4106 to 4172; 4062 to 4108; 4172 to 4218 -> -3.08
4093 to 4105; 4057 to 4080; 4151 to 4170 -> 0.87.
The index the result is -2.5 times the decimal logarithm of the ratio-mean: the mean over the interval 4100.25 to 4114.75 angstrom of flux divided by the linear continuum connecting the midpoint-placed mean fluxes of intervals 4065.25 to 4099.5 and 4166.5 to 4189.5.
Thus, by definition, 0.033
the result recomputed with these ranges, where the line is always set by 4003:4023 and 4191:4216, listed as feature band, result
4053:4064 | 0.04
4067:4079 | 0.06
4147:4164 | -0.03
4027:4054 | 0.02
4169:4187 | 0.02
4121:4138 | -0.01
